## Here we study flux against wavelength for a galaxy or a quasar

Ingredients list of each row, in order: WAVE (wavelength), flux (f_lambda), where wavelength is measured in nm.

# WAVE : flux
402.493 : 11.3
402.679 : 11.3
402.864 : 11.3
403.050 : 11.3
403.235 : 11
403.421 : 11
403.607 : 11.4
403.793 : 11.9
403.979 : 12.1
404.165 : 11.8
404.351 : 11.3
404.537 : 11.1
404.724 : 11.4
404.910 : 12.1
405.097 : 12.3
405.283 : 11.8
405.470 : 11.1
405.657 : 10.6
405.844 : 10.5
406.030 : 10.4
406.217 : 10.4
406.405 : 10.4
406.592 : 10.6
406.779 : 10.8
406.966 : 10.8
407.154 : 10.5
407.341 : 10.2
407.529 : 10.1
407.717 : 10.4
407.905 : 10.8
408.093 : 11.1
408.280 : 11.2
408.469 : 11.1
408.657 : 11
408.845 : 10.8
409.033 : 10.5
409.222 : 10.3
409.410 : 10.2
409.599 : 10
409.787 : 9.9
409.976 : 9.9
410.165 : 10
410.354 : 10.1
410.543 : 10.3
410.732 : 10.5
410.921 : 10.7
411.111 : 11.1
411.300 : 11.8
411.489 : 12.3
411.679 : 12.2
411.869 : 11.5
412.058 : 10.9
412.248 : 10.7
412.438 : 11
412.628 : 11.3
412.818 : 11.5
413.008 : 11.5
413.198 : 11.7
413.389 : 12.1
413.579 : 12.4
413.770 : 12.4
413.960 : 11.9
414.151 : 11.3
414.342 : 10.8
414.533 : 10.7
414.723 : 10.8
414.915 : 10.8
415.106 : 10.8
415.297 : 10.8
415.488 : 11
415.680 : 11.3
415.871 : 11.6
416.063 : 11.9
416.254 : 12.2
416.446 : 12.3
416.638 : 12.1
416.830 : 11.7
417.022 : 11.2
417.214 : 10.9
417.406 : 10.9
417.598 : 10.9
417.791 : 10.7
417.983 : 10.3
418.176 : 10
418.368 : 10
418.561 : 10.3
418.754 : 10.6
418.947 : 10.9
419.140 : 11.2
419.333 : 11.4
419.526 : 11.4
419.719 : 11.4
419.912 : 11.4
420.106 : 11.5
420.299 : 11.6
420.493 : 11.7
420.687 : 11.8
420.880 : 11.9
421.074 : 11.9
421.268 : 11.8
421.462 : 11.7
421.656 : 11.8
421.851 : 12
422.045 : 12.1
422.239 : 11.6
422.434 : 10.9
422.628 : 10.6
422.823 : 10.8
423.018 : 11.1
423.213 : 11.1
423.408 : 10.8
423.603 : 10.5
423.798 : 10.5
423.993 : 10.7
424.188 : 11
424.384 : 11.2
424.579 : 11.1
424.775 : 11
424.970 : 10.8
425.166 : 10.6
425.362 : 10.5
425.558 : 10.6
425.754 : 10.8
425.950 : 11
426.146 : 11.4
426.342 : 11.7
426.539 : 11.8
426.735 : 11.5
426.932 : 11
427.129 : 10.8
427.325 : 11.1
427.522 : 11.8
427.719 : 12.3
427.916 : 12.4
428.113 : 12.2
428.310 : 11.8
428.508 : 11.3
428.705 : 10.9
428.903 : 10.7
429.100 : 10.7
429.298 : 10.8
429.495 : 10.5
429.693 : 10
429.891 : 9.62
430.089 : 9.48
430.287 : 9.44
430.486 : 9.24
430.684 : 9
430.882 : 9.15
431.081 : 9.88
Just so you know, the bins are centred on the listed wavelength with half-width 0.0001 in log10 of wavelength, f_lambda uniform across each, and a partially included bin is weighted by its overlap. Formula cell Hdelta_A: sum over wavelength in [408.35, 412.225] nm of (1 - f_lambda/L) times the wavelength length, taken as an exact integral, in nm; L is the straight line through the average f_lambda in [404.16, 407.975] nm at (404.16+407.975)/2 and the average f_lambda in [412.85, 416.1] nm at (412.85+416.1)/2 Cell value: 0.14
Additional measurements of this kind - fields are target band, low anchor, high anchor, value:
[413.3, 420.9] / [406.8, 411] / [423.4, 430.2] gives -0.390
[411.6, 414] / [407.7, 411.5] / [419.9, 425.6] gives -0.185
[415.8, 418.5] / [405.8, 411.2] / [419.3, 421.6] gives 0.034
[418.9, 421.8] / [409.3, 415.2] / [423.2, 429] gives -0.118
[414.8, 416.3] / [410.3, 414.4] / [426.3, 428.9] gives 0.020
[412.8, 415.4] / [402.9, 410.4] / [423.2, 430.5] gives -0.120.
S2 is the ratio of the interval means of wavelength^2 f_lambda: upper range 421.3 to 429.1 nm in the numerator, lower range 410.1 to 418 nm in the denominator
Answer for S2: 1.05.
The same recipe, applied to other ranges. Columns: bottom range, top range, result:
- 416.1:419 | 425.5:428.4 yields 1.09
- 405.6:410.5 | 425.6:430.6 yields 1.15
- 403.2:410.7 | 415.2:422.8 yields 1.11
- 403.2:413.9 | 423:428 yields 1.09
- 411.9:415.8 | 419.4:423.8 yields 1.05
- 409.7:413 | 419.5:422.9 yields 1.11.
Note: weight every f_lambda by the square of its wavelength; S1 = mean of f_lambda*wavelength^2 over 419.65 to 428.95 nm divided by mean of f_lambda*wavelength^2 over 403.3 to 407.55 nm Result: 1.1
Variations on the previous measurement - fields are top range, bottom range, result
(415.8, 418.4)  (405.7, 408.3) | 1.11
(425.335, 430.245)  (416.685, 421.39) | 1.03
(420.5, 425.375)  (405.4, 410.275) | 1.15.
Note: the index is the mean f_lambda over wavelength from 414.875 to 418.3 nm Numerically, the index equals 11.2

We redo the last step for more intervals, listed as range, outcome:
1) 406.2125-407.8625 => 10.5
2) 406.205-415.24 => 10.9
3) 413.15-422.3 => 11.4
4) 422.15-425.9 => 10.9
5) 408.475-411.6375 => 10.6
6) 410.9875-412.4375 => 11.4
